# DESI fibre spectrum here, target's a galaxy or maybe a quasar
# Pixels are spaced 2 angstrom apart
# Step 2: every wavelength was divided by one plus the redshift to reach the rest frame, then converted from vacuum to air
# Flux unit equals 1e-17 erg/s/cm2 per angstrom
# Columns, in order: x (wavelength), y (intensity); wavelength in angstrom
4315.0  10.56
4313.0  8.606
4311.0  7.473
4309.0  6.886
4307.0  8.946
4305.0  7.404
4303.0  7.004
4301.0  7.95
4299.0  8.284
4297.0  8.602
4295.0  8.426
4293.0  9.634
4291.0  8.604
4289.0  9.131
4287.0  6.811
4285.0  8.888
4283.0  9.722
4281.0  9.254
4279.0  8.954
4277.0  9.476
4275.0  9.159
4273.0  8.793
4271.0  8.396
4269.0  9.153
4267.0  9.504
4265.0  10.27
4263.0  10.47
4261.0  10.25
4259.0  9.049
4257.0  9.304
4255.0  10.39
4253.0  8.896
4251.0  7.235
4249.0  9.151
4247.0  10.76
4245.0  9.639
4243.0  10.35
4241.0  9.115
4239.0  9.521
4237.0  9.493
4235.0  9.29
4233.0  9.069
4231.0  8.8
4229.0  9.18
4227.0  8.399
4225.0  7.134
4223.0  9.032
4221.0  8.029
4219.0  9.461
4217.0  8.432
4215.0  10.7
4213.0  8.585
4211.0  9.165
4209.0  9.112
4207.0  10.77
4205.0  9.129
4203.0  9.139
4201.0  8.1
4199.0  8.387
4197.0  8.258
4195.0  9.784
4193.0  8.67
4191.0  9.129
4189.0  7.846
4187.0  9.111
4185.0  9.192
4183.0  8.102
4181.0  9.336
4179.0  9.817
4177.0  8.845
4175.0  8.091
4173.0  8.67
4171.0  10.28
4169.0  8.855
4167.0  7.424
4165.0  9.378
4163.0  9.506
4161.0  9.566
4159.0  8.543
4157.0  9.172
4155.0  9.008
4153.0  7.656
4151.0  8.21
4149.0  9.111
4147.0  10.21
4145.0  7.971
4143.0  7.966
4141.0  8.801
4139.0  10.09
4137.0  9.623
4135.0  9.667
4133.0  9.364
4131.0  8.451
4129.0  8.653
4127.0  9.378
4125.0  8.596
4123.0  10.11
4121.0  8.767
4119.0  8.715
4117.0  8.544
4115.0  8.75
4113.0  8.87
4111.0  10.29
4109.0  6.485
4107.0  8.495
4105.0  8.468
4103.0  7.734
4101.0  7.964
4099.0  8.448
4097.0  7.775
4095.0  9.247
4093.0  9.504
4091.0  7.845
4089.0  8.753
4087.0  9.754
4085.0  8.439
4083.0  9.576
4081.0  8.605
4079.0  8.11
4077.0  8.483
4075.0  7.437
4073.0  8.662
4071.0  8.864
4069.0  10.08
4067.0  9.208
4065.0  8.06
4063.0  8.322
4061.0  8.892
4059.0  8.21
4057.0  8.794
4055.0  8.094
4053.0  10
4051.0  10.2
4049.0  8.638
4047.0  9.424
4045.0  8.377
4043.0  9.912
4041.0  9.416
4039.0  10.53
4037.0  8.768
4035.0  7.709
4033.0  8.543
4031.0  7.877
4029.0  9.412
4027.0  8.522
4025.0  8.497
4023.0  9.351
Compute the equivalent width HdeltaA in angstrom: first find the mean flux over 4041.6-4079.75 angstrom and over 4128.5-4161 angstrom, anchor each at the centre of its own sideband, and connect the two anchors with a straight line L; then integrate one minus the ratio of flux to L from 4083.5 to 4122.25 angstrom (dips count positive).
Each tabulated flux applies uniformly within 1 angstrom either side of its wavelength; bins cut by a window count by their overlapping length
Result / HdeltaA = 1.3 angstrom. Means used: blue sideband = 8.84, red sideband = 8.93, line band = 8.59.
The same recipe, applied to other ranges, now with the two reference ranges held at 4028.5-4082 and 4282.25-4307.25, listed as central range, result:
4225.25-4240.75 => -0.93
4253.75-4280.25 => -3.23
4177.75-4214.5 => -1.85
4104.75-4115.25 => 0.21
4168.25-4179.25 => -0.56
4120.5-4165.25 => -1.87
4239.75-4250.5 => -1.52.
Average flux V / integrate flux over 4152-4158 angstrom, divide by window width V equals 8.61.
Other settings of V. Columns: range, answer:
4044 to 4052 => 9.16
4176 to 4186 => 9.06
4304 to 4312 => 7.68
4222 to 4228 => 8.19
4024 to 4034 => 8.57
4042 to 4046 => 9.14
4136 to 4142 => 9.5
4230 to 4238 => 9.16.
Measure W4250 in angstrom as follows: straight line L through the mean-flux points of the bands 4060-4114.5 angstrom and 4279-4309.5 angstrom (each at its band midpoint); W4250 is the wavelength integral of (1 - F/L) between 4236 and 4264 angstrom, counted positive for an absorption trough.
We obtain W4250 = -3.6 angstrom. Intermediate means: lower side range 8.61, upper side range 8.41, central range 9.54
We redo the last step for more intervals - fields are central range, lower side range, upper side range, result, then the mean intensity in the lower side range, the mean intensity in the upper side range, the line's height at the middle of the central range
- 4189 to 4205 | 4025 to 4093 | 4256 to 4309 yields 0.20 angstrom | 8.84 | 8.86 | 8.85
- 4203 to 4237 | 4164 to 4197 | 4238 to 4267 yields 0.87 angstrom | 8.89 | 9.6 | 9.28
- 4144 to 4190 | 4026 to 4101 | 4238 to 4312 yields 0.06 angstrom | 8.81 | 8.94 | 8.88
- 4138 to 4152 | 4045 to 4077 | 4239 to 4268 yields 0.39 angstrom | 8.83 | 9.6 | 9.17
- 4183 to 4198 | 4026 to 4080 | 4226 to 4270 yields 0.72 angstrom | 8.83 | 9.42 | 9.25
